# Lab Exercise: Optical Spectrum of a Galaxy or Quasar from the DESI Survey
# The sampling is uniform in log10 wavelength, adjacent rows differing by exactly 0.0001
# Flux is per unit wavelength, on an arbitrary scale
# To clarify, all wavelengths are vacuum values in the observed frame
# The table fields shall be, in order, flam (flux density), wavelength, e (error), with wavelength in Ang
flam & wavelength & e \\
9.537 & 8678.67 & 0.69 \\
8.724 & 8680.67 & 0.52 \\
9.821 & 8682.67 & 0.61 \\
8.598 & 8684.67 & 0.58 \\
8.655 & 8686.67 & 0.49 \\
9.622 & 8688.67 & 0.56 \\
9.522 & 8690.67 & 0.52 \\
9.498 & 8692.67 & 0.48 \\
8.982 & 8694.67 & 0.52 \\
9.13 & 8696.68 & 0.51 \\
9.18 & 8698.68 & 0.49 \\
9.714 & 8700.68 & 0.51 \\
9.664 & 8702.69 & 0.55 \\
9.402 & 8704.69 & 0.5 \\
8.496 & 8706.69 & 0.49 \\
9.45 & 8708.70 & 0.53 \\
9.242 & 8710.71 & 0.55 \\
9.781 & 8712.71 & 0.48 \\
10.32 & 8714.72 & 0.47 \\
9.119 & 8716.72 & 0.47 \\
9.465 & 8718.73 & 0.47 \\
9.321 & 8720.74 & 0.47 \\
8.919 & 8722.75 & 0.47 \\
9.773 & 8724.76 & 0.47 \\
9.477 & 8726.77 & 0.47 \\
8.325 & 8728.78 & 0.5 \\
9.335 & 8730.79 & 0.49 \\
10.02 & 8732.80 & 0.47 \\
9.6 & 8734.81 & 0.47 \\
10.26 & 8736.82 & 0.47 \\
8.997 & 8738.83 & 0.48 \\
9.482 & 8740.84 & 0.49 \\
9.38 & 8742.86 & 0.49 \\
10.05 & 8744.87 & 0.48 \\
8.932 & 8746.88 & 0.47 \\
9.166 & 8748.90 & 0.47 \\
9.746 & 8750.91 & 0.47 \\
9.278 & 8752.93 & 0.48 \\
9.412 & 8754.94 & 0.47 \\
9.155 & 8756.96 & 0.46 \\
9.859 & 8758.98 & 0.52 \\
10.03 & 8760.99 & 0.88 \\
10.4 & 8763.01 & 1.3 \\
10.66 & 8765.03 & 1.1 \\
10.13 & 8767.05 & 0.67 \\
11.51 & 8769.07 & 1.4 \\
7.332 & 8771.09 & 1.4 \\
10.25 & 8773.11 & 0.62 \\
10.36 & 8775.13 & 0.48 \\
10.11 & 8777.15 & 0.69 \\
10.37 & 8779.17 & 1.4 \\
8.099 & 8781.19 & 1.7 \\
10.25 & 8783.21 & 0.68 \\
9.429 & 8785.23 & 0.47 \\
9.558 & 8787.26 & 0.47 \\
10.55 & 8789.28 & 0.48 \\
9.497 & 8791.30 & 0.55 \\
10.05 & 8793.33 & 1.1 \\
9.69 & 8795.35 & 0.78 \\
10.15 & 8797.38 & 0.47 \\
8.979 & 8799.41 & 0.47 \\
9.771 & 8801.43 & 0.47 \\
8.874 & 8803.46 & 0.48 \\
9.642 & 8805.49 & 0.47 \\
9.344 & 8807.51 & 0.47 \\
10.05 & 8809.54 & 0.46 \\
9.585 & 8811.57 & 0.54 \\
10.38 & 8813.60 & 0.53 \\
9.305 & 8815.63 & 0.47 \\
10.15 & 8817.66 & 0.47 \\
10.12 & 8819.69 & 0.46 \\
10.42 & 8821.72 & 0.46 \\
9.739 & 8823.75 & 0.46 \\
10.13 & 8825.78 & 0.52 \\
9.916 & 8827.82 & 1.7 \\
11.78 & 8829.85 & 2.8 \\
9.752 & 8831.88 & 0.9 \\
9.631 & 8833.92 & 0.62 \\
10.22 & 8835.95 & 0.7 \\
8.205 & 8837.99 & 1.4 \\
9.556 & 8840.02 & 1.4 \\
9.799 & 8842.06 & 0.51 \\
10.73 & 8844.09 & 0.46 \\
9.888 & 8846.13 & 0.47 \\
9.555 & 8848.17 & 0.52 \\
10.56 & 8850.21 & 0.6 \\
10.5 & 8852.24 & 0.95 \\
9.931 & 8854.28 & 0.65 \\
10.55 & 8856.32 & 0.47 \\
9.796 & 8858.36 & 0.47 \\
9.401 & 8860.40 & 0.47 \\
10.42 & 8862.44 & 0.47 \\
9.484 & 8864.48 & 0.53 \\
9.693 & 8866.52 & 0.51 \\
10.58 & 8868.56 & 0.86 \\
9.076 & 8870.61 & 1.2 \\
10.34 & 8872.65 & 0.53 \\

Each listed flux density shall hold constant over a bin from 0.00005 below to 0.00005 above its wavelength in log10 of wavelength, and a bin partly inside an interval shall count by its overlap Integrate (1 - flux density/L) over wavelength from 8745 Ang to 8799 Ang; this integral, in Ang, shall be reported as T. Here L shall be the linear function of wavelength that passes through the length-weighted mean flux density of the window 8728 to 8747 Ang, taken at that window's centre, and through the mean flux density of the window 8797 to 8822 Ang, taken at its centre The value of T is -0.9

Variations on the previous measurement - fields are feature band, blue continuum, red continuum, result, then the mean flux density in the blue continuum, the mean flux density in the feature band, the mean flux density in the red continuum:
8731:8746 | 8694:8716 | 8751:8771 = 0.1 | 9.4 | 9.66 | 9.91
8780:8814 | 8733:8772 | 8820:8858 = 0.8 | 9.66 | 9.63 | 10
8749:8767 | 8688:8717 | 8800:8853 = -0.3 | 9.41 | 9.8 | 9.9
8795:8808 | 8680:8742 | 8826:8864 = 0.4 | 9.35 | 9.49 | 10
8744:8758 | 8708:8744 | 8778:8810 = 0.2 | 9.46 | 9.38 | 9.64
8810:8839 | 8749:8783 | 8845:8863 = 0.0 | 9.79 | 9.95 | 10.1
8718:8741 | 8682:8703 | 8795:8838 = 0.1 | 9.29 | 9.41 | 9.85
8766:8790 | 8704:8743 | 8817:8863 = -0.3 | 9.41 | 9.82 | 10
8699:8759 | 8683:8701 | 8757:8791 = 0.6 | 9.22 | 9.43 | 9.9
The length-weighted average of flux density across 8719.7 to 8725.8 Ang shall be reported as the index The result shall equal 9.33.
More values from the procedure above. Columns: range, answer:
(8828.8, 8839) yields 9.92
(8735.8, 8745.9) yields 9.64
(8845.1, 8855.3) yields 10.1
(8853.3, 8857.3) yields 10.2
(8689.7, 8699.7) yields 9.26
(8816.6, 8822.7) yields 10.2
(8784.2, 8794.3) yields 9.81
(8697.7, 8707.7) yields 9.29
